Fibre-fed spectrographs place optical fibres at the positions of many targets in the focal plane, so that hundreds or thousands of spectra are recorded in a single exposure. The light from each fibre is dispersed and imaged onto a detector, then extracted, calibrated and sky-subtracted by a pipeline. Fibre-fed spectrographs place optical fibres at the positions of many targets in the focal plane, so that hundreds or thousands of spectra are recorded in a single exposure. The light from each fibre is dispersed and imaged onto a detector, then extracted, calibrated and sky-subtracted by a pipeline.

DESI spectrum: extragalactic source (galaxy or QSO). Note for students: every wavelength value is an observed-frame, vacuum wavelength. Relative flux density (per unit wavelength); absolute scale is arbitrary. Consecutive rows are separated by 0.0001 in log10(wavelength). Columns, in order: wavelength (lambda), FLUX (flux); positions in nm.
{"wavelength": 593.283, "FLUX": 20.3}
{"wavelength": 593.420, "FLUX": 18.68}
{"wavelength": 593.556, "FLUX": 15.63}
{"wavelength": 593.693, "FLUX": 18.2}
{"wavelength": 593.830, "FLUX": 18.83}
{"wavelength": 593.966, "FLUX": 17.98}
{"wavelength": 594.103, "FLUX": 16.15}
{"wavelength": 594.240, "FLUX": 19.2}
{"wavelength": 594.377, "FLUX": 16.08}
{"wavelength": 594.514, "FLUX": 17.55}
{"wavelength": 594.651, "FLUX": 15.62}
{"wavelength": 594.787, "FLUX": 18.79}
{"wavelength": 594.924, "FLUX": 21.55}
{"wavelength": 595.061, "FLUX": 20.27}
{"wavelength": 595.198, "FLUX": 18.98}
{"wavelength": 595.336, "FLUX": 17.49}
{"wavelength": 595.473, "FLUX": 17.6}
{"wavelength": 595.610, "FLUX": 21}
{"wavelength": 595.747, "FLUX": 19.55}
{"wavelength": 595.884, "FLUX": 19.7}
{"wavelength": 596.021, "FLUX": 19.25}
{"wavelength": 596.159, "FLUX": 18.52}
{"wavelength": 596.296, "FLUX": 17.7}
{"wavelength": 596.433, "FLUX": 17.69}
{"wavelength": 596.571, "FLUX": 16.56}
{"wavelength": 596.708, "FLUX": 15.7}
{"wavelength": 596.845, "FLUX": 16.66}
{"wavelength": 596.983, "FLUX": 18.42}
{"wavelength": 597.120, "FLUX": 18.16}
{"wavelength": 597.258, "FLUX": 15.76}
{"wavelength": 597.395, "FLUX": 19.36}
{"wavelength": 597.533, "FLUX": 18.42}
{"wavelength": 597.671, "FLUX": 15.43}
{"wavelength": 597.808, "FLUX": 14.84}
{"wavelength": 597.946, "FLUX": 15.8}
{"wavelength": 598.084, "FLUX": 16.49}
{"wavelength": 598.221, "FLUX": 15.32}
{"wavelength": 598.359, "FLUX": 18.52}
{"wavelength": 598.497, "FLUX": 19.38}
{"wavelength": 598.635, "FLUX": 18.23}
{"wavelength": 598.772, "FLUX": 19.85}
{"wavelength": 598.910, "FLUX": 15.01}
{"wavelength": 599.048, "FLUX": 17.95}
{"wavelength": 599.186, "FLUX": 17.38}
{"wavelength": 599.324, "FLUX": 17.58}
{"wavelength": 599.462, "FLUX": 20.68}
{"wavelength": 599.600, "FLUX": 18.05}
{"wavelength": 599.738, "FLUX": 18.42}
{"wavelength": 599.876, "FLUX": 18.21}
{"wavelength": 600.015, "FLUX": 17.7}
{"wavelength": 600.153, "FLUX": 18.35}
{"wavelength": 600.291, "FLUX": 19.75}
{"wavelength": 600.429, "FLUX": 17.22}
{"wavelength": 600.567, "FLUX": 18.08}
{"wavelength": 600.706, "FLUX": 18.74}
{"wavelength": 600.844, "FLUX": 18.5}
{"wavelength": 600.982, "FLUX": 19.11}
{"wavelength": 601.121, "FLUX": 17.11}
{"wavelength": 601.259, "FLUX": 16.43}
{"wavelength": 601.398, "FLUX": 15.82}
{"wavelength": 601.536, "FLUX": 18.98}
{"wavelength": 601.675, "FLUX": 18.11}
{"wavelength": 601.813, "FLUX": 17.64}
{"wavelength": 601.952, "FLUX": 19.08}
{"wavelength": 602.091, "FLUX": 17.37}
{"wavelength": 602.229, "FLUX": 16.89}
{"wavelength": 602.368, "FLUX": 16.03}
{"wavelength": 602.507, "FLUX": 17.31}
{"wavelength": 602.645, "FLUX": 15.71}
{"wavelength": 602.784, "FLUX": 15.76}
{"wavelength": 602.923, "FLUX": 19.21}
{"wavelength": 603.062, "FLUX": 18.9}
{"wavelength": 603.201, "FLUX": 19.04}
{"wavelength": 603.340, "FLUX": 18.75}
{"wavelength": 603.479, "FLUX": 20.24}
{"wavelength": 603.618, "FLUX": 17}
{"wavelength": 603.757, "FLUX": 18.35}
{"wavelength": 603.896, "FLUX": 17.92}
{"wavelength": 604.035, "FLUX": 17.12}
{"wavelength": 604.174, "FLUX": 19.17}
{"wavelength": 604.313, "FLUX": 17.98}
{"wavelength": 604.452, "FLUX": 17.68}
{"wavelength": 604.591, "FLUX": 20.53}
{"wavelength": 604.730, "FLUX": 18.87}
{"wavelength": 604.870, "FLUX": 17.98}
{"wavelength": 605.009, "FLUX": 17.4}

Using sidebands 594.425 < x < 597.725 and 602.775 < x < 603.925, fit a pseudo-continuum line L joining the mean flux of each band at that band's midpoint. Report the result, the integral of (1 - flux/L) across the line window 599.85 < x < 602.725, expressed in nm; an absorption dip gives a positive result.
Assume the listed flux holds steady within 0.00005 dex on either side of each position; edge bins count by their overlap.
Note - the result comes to 0.108 nm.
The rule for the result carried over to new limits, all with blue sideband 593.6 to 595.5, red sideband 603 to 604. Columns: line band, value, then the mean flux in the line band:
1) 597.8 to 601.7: 0.12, 17.8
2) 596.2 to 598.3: 0.16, 16.9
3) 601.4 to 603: 0.09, 17.4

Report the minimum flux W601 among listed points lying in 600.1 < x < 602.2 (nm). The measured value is 15.82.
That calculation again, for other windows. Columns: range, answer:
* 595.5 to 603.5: 14.84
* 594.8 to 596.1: 17.49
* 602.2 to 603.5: 15.71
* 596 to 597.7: 15.43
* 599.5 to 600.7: 17.22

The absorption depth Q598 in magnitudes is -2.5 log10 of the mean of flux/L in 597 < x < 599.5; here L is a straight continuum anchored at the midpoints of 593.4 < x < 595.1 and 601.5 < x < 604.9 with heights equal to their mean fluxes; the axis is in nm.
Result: 0.04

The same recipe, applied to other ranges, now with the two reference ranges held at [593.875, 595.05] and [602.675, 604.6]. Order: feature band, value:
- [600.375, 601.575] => 0.03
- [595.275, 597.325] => 0.00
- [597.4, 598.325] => 0.11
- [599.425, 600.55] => -0.02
